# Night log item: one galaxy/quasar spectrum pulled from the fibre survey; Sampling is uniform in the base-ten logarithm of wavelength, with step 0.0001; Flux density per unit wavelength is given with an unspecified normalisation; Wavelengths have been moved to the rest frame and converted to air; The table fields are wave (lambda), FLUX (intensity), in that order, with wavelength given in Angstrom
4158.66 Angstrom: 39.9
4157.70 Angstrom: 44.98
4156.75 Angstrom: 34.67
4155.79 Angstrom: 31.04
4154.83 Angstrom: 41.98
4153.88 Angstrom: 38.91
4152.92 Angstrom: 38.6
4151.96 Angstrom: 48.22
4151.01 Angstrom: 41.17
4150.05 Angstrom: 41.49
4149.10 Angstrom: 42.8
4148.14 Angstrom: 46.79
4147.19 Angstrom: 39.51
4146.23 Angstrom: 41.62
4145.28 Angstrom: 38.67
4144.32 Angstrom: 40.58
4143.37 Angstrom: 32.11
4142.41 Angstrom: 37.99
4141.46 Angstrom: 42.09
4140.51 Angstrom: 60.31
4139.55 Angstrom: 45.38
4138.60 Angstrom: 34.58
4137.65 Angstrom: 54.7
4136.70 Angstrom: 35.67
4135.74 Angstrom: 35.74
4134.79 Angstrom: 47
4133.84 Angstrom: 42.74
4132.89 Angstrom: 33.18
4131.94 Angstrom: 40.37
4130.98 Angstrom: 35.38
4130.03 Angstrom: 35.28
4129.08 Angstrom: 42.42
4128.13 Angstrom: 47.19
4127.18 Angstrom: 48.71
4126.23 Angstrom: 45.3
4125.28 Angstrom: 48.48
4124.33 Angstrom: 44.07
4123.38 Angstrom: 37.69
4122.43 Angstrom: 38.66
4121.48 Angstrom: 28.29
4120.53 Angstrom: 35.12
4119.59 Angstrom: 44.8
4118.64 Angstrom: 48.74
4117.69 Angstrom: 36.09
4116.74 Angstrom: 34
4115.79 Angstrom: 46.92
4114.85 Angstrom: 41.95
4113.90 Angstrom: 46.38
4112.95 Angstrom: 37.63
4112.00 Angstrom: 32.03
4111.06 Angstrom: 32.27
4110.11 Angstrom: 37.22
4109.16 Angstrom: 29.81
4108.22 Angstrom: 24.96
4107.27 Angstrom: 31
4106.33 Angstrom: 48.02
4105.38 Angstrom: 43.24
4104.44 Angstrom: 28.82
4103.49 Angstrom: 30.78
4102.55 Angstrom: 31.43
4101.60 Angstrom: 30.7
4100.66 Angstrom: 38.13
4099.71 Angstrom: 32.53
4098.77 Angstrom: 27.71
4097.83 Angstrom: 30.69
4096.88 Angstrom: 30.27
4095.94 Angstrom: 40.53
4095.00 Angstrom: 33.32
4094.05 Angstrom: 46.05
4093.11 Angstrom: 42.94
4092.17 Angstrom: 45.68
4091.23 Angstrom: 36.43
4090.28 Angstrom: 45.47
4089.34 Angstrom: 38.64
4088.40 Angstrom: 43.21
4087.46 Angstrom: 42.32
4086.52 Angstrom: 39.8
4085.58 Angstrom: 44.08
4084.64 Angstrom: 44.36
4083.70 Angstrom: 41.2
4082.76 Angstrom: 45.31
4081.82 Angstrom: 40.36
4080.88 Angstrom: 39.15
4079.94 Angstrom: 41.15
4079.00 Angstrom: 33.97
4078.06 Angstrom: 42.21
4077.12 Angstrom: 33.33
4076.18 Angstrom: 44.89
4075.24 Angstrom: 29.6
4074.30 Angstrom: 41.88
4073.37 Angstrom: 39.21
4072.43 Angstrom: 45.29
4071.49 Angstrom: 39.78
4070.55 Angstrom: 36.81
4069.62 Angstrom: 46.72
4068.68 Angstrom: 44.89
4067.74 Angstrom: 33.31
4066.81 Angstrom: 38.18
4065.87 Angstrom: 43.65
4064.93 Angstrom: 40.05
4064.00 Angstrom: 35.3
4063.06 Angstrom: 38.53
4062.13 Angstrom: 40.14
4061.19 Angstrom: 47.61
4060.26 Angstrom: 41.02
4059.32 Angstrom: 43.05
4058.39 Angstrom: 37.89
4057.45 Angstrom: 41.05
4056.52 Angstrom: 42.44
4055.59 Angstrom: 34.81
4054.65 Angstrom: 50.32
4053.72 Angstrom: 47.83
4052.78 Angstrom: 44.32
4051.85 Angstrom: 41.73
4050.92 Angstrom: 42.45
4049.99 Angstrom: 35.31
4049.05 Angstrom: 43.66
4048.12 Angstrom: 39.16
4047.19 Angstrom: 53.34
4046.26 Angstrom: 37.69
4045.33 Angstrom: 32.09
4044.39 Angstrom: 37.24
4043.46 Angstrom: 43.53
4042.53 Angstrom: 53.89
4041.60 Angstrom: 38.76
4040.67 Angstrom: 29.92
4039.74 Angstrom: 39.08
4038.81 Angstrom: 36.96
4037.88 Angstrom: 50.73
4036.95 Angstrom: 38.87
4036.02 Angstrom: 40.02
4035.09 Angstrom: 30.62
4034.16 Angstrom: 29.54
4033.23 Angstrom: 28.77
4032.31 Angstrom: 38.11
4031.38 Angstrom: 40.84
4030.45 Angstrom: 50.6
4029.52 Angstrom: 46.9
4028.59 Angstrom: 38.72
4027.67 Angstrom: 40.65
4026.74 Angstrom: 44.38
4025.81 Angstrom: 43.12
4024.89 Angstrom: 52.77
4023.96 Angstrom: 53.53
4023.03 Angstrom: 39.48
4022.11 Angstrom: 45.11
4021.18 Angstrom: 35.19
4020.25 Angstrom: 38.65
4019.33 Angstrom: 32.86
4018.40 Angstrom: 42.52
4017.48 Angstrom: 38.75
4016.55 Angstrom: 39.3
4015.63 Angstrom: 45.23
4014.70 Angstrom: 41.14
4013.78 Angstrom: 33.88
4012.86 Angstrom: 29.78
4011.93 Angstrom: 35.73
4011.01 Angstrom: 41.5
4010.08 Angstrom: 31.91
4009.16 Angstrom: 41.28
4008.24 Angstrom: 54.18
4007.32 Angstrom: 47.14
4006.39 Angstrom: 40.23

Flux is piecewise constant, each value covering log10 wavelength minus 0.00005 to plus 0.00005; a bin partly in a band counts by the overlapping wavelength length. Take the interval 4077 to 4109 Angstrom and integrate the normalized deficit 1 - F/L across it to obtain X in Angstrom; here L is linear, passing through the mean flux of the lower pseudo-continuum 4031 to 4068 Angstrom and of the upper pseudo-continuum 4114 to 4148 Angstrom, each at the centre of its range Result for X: 2.27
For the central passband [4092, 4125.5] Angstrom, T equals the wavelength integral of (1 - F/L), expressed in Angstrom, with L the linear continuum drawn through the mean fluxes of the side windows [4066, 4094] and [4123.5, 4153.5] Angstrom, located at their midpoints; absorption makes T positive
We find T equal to 3.6 Angstrom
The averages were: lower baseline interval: 40.8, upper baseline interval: 42.1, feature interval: 37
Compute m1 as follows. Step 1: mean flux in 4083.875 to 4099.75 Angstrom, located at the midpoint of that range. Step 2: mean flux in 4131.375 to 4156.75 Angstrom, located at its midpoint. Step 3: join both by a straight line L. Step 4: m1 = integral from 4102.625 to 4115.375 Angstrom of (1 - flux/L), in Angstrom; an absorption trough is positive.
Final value 1.4 Angstrom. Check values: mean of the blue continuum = 39.3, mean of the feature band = 35.6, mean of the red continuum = 41.1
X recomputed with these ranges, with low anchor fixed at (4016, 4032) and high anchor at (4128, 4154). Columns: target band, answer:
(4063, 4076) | 0.7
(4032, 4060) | 1.4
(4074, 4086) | 0.5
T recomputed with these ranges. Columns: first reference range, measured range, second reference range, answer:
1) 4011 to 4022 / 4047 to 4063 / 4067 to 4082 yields -1.4 Angstrom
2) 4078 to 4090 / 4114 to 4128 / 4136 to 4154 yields 0.1 Angstrom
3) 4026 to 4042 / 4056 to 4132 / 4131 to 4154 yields 2.4 Angstrom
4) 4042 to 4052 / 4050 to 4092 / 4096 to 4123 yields -1.6 Angstrom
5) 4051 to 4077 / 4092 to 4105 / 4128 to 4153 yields 2.0 Angstrom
